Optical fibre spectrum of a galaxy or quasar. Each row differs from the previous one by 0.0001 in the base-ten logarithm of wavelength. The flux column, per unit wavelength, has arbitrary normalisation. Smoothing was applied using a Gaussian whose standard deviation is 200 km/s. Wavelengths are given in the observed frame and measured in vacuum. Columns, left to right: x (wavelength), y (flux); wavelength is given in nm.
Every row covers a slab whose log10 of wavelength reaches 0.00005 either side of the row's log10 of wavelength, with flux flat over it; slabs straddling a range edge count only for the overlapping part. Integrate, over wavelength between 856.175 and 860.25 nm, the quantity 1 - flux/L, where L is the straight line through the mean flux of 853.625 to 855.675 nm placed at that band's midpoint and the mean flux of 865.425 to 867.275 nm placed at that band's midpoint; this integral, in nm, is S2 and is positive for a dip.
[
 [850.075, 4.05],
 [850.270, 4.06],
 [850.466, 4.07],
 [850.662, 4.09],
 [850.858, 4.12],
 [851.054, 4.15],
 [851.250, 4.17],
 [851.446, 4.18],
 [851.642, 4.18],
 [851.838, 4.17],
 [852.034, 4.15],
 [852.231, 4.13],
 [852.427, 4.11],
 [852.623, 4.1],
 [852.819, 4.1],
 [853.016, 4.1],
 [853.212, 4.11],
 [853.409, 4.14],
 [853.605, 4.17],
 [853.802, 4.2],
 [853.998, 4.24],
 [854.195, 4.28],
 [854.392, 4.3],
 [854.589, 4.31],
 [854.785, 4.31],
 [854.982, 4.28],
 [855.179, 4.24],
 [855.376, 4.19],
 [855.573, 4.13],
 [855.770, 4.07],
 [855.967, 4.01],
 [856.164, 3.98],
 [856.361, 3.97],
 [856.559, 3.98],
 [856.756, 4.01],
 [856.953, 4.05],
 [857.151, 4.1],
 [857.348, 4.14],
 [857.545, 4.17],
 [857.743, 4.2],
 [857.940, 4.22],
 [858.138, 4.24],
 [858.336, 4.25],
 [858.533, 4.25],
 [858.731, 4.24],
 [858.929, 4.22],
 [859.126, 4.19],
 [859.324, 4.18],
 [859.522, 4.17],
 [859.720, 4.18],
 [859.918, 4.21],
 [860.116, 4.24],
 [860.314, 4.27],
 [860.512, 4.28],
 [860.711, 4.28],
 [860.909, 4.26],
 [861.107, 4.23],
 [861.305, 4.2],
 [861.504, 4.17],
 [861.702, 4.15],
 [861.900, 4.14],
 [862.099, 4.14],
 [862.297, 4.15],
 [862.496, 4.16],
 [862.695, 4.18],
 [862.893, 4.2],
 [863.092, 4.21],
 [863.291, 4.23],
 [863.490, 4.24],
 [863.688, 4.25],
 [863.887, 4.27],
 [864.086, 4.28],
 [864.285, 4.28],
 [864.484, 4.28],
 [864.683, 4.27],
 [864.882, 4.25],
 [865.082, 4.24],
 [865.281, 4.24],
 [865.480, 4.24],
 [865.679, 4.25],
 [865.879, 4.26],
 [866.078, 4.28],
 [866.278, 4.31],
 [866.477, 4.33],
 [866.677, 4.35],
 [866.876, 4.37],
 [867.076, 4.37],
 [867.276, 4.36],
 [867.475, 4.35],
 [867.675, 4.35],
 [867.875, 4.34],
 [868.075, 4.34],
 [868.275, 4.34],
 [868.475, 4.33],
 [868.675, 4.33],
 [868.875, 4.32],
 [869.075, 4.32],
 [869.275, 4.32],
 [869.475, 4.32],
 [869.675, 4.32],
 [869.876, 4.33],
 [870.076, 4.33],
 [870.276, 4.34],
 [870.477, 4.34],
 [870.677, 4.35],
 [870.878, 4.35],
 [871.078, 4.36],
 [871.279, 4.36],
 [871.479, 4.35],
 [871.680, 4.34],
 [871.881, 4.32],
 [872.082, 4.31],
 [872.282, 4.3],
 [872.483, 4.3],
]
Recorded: 0.10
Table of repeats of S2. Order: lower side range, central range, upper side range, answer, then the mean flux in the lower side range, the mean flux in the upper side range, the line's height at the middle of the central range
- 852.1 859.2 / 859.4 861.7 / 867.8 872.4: 0.00 nm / 4.16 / 4.33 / 4.22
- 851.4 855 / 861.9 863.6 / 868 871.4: 0.03 nm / 4.19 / 4.34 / 4.27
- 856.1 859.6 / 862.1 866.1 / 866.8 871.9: 0.01 nm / 4.14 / 4.34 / 4.25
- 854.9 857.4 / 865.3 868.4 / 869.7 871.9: -0.03 nm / 4.09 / 4.34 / 4.27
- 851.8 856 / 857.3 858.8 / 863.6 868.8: 0.00 nm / 4.18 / 4.3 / 4.22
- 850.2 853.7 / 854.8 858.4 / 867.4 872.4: 0.05 nm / 4.13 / 4.33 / 4.18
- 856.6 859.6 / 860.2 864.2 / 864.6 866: 0.00 nm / 4.17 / 4.25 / 4.22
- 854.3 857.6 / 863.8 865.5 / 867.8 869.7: 0.00 nm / 4.13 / 4.33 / 4.27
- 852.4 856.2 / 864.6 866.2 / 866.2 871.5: 0.02 nm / 4.17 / 4.34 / 4.3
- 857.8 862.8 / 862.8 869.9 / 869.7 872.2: -0.02 nm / 4.21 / 4.34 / 4.28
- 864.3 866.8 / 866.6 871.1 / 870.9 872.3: -0.03 nm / 4.28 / 4.34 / 4.31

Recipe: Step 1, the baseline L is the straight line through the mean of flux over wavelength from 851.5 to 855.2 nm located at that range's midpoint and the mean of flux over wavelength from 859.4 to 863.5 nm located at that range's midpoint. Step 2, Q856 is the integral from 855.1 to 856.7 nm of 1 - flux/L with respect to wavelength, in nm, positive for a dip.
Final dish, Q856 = 0.05 nm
